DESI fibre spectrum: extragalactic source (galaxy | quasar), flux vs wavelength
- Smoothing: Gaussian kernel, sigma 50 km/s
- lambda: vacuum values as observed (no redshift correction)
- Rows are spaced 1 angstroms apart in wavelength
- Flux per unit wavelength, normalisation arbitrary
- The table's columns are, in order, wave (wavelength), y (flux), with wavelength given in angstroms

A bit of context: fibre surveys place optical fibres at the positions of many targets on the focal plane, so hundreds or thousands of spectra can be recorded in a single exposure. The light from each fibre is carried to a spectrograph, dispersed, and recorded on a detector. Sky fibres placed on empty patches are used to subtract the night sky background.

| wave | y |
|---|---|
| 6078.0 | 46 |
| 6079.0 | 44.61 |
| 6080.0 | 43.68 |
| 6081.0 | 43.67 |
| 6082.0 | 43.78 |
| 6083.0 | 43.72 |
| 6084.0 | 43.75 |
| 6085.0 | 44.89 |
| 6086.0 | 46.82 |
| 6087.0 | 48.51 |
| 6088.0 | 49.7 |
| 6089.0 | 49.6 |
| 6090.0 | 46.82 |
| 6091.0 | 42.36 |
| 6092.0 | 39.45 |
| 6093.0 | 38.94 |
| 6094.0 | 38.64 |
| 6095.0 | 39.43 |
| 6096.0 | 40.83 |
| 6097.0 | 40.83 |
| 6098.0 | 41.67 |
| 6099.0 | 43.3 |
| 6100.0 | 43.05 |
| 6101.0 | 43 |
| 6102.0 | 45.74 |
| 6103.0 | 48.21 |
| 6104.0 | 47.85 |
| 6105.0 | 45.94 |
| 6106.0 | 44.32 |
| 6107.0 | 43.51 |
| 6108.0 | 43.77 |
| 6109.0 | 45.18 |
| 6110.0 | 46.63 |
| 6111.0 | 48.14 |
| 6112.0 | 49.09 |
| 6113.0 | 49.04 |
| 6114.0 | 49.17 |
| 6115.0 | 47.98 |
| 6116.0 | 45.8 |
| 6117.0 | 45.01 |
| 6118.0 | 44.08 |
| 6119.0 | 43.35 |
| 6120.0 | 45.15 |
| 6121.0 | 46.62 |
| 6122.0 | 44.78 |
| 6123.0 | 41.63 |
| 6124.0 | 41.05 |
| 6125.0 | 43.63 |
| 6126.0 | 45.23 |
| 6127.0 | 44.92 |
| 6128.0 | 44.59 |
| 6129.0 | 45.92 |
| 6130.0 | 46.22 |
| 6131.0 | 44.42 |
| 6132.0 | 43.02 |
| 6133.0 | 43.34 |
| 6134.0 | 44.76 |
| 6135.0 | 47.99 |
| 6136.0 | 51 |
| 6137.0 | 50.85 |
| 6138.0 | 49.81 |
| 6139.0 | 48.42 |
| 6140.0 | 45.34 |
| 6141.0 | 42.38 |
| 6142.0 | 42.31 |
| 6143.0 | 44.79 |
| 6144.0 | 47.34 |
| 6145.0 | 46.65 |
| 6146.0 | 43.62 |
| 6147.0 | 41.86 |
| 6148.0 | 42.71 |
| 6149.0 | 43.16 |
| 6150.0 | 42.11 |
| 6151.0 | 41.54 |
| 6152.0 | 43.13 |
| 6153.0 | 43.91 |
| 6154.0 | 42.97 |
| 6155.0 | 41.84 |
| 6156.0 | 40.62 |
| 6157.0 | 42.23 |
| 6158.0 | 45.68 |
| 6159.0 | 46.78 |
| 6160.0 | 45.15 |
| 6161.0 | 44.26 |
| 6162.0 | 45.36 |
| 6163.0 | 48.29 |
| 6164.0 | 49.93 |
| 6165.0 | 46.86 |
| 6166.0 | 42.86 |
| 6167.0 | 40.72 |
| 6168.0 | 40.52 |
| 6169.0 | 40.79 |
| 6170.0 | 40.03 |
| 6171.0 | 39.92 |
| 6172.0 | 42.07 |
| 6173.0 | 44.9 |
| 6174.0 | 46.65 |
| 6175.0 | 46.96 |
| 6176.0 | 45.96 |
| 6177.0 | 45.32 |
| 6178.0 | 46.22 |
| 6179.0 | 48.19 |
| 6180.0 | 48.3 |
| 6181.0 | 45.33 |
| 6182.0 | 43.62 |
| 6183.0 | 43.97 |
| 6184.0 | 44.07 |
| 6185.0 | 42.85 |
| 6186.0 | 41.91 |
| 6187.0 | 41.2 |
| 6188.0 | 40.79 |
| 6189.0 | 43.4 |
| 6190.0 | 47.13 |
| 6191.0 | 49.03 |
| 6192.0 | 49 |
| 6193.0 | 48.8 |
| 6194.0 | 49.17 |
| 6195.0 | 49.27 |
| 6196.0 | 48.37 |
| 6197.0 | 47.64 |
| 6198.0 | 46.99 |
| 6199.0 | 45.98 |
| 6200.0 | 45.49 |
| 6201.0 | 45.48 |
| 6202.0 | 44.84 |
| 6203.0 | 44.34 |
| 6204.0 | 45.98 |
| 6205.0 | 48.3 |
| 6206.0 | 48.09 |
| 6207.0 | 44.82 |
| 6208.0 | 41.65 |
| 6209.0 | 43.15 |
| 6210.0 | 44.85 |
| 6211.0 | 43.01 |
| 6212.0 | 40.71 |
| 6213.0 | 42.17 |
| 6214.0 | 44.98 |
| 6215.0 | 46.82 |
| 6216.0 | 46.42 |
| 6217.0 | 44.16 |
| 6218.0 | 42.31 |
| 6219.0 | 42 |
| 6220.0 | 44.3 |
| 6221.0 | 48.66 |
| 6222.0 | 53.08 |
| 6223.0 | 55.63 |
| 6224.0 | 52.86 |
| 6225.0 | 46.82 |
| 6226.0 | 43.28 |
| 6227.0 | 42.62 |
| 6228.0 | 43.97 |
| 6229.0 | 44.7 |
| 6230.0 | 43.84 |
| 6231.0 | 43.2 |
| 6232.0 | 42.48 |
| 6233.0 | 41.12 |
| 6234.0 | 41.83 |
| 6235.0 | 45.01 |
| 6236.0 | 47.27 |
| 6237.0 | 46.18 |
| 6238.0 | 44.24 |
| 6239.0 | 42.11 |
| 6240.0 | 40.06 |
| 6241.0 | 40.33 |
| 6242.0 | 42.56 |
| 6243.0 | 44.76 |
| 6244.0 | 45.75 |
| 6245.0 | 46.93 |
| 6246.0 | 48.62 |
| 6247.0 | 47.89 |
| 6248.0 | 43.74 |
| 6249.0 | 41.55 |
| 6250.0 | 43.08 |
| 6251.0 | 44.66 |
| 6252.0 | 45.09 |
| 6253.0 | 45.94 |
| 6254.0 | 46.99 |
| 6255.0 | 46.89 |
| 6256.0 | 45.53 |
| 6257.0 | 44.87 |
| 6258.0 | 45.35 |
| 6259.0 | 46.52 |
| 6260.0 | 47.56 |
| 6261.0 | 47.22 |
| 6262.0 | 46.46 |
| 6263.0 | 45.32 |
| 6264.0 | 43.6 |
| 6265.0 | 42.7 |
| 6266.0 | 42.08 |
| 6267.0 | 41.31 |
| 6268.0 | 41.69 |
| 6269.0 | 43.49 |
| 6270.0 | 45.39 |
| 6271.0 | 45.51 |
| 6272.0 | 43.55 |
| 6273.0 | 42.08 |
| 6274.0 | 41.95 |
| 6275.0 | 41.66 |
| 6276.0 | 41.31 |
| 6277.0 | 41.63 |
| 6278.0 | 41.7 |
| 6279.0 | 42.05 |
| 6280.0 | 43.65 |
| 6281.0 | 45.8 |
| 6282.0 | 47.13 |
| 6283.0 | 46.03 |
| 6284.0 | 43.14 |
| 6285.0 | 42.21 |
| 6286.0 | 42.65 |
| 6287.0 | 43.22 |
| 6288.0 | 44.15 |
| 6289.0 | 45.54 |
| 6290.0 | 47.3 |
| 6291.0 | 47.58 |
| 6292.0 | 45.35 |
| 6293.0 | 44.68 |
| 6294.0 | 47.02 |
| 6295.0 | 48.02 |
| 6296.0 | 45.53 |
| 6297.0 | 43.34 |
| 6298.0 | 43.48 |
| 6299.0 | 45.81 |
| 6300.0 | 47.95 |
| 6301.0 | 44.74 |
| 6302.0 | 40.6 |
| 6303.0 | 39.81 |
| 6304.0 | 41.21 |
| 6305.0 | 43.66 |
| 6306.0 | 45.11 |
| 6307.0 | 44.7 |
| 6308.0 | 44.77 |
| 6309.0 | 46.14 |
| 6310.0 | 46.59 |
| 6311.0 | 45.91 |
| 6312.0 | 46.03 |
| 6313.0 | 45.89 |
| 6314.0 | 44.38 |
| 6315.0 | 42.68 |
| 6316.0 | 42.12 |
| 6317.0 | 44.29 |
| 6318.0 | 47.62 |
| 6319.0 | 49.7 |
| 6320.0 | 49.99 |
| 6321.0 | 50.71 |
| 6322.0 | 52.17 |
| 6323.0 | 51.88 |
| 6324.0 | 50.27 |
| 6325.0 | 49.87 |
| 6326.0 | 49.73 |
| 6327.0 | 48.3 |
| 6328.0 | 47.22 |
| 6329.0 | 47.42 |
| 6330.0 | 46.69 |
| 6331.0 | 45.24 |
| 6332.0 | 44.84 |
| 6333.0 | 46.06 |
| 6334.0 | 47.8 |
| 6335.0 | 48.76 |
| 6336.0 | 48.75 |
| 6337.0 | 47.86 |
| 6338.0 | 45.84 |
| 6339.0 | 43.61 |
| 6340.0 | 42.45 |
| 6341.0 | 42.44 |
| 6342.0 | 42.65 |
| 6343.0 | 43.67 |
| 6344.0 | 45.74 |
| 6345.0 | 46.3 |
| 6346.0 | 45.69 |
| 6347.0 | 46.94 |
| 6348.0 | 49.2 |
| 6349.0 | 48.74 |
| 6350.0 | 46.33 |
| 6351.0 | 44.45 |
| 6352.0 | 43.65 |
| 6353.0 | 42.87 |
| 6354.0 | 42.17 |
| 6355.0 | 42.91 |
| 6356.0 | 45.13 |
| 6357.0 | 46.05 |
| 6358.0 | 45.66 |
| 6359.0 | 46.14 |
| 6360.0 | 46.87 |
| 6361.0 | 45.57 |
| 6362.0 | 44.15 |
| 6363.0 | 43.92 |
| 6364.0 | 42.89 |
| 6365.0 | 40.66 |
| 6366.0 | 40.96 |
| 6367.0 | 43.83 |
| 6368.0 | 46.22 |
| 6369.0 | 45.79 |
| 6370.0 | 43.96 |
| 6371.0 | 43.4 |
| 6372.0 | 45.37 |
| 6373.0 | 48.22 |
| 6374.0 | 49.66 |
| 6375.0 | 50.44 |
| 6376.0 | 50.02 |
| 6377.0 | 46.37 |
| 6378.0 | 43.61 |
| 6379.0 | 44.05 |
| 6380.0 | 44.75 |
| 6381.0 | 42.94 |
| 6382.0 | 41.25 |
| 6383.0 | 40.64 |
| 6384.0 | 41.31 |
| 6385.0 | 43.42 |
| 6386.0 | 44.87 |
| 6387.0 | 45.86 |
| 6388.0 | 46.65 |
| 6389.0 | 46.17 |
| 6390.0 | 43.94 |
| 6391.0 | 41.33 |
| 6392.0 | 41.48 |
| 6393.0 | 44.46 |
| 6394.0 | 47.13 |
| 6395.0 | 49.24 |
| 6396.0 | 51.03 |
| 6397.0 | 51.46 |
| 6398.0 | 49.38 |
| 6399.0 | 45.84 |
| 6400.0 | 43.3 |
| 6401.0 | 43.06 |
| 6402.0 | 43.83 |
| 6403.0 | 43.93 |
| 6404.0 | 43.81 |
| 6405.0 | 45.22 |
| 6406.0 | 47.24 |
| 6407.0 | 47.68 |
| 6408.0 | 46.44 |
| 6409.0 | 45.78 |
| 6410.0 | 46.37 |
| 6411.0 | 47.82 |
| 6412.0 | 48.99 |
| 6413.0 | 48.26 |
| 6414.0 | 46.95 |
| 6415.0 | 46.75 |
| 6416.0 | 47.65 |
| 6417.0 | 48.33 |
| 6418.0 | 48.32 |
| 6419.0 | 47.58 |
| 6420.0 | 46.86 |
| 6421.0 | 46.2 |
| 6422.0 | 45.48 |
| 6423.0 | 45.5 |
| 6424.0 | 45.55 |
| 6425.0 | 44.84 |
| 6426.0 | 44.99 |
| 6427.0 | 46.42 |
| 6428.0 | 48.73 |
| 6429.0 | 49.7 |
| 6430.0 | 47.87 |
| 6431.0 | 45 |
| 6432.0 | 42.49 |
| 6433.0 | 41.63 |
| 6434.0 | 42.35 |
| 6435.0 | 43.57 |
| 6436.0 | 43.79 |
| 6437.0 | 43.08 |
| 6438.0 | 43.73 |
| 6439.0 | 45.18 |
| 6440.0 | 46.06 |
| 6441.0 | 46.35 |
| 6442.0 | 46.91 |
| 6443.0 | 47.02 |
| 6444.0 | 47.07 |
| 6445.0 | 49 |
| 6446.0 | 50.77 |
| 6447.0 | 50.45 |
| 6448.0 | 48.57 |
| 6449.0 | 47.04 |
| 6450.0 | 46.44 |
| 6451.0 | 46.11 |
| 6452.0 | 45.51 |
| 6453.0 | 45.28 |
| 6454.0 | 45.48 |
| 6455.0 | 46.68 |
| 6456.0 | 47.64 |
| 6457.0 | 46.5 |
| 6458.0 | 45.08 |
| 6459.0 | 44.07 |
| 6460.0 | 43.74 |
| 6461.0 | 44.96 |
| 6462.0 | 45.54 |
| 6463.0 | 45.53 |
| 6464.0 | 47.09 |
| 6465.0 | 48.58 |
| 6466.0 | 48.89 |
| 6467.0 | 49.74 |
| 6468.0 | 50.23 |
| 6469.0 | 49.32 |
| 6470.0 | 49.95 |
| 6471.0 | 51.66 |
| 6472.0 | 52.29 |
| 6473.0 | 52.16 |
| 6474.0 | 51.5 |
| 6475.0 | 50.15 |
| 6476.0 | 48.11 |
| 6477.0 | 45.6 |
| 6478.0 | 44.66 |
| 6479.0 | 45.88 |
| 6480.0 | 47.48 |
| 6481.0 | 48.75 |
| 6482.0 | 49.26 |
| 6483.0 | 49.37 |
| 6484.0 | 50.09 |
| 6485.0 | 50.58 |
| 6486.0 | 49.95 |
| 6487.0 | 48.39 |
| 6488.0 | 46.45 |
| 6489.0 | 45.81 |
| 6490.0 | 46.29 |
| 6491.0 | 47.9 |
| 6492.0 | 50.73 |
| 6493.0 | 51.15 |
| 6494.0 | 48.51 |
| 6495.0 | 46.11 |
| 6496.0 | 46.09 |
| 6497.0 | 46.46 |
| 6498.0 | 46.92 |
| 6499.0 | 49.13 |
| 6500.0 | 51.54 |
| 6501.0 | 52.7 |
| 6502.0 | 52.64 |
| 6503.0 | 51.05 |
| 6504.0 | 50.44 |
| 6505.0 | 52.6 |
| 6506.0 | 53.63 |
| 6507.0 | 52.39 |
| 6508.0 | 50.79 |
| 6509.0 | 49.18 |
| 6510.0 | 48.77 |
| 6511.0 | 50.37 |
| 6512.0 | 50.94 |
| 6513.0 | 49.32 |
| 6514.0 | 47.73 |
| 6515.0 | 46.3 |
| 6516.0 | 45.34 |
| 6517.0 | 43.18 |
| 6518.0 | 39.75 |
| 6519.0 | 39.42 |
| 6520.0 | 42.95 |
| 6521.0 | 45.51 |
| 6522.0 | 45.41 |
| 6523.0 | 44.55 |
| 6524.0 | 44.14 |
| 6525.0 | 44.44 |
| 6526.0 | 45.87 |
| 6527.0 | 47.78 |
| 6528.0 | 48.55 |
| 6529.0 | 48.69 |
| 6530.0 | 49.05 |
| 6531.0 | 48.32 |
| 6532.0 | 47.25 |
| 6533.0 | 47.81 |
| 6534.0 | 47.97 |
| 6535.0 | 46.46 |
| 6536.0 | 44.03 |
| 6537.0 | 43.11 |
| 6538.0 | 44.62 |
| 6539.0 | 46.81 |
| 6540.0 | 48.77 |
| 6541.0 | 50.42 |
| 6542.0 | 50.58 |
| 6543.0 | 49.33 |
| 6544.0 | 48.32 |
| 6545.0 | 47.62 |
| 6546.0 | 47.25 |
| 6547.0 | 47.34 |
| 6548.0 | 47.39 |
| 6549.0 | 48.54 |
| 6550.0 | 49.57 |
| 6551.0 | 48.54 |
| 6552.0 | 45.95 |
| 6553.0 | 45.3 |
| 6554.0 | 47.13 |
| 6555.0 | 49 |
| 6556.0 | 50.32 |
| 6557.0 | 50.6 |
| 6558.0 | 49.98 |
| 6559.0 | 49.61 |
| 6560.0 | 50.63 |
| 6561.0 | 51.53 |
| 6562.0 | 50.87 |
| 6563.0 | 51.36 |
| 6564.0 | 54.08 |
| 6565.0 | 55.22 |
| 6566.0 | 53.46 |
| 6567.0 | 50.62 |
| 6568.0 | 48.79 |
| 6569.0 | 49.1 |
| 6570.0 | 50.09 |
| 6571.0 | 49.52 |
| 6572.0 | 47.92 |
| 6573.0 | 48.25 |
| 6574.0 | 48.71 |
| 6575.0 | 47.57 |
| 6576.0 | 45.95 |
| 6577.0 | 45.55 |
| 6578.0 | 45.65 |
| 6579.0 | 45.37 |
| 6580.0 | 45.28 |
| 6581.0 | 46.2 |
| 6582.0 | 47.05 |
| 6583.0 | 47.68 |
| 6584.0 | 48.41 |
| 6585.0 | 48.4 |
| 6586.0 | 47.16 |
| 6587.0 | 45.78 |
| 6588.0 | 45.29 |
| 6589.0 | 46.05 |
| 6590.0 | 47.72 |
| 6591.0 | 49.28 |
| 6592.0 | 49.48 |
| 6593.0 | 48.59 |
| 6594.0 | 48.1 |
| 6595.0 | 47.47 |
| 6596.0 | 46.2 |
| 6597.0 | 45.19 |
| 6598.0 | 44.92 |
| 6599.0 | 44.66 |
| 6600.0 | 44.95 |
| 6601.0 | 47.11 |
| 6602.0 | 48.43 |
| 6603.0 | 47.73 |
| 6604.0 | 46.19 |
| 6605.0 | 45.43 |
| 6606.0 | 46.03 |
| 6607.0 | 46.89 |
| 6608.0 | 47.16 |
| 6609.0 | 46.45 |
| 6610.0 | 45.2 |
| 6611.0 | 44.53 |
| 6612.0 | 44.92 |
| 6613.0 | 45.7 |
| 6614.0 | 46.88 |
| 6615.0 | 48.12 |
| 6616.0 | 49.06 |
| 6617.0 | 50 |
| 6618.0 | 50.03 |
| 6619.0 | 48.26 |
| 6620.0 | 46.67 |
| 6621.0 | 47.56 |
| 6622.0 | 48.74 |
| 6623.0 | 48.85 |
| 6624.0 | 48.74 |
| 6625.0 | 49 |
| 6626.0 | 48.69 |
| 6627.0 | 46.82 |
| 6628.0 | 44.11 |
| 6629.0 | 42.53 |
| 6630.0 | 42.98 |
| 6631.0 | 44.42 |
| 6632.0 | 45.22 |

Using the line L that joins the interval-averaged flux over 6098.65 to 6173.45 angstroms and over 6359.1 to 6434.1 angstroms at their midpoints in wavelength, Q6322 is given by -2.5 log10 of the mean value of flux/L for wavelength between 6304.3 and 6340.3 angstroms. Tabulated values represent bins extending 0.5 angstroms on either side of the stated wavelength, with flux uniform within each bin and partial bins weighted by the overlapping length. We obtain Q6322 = -0.033 mag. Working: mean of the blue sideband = 44.8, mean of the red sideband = 45.6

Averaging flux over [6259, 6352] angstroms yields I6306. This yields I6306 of 45.3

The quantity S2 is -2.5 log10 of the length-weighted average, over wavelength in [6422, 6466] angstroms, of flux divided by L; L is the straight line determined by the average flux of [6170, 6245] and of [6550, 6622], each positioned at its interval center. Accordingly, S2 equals 0.02 mag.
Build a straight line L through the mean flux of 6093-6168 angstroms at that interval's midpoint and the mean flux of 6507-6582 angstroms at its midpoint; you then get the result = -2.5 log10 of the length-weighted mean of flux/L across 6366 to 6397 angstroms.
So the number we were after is 0.031 mag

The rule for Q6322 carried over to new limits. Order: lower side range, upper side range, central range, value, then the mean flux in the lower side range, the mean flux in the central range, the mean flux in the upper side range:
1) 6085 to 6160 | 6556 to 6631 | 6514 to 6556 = 0.02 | 44.7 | 46.6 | 47.7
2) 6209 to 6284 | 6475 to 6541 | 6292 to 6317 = 0.02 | 44.6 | 44.6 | 47.7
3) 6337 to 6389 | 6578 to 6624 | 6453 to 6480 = -0.04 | 44.9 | 47.7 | 47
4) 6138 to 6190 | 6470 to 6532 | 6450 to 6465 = 0.04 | 44.1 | 45.8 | 48.2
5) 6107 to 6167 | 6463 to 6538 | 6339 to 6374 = 0.05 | 45.1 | 44.8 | 48.1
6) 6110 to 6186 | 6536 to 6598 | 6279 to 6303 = 0.03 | 44.9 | 44.8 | 48.2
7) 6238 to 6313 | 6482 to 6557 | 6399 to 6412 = 0.02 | 44.4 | 45.5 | 47.9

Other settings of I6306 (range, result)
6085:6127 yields 44.7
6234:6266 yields 44.9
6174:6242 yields 45.3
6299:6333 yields 46.3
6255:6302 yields 44.4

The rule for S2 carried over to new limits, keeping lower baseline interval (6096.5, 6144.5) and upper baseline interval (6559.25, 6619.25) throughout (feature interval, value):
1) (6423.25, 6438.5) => 0.05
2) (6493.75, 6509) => -0.06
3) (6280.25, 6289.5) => 0.04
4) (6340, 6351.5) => 0.02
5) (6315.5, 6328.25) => -0.05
